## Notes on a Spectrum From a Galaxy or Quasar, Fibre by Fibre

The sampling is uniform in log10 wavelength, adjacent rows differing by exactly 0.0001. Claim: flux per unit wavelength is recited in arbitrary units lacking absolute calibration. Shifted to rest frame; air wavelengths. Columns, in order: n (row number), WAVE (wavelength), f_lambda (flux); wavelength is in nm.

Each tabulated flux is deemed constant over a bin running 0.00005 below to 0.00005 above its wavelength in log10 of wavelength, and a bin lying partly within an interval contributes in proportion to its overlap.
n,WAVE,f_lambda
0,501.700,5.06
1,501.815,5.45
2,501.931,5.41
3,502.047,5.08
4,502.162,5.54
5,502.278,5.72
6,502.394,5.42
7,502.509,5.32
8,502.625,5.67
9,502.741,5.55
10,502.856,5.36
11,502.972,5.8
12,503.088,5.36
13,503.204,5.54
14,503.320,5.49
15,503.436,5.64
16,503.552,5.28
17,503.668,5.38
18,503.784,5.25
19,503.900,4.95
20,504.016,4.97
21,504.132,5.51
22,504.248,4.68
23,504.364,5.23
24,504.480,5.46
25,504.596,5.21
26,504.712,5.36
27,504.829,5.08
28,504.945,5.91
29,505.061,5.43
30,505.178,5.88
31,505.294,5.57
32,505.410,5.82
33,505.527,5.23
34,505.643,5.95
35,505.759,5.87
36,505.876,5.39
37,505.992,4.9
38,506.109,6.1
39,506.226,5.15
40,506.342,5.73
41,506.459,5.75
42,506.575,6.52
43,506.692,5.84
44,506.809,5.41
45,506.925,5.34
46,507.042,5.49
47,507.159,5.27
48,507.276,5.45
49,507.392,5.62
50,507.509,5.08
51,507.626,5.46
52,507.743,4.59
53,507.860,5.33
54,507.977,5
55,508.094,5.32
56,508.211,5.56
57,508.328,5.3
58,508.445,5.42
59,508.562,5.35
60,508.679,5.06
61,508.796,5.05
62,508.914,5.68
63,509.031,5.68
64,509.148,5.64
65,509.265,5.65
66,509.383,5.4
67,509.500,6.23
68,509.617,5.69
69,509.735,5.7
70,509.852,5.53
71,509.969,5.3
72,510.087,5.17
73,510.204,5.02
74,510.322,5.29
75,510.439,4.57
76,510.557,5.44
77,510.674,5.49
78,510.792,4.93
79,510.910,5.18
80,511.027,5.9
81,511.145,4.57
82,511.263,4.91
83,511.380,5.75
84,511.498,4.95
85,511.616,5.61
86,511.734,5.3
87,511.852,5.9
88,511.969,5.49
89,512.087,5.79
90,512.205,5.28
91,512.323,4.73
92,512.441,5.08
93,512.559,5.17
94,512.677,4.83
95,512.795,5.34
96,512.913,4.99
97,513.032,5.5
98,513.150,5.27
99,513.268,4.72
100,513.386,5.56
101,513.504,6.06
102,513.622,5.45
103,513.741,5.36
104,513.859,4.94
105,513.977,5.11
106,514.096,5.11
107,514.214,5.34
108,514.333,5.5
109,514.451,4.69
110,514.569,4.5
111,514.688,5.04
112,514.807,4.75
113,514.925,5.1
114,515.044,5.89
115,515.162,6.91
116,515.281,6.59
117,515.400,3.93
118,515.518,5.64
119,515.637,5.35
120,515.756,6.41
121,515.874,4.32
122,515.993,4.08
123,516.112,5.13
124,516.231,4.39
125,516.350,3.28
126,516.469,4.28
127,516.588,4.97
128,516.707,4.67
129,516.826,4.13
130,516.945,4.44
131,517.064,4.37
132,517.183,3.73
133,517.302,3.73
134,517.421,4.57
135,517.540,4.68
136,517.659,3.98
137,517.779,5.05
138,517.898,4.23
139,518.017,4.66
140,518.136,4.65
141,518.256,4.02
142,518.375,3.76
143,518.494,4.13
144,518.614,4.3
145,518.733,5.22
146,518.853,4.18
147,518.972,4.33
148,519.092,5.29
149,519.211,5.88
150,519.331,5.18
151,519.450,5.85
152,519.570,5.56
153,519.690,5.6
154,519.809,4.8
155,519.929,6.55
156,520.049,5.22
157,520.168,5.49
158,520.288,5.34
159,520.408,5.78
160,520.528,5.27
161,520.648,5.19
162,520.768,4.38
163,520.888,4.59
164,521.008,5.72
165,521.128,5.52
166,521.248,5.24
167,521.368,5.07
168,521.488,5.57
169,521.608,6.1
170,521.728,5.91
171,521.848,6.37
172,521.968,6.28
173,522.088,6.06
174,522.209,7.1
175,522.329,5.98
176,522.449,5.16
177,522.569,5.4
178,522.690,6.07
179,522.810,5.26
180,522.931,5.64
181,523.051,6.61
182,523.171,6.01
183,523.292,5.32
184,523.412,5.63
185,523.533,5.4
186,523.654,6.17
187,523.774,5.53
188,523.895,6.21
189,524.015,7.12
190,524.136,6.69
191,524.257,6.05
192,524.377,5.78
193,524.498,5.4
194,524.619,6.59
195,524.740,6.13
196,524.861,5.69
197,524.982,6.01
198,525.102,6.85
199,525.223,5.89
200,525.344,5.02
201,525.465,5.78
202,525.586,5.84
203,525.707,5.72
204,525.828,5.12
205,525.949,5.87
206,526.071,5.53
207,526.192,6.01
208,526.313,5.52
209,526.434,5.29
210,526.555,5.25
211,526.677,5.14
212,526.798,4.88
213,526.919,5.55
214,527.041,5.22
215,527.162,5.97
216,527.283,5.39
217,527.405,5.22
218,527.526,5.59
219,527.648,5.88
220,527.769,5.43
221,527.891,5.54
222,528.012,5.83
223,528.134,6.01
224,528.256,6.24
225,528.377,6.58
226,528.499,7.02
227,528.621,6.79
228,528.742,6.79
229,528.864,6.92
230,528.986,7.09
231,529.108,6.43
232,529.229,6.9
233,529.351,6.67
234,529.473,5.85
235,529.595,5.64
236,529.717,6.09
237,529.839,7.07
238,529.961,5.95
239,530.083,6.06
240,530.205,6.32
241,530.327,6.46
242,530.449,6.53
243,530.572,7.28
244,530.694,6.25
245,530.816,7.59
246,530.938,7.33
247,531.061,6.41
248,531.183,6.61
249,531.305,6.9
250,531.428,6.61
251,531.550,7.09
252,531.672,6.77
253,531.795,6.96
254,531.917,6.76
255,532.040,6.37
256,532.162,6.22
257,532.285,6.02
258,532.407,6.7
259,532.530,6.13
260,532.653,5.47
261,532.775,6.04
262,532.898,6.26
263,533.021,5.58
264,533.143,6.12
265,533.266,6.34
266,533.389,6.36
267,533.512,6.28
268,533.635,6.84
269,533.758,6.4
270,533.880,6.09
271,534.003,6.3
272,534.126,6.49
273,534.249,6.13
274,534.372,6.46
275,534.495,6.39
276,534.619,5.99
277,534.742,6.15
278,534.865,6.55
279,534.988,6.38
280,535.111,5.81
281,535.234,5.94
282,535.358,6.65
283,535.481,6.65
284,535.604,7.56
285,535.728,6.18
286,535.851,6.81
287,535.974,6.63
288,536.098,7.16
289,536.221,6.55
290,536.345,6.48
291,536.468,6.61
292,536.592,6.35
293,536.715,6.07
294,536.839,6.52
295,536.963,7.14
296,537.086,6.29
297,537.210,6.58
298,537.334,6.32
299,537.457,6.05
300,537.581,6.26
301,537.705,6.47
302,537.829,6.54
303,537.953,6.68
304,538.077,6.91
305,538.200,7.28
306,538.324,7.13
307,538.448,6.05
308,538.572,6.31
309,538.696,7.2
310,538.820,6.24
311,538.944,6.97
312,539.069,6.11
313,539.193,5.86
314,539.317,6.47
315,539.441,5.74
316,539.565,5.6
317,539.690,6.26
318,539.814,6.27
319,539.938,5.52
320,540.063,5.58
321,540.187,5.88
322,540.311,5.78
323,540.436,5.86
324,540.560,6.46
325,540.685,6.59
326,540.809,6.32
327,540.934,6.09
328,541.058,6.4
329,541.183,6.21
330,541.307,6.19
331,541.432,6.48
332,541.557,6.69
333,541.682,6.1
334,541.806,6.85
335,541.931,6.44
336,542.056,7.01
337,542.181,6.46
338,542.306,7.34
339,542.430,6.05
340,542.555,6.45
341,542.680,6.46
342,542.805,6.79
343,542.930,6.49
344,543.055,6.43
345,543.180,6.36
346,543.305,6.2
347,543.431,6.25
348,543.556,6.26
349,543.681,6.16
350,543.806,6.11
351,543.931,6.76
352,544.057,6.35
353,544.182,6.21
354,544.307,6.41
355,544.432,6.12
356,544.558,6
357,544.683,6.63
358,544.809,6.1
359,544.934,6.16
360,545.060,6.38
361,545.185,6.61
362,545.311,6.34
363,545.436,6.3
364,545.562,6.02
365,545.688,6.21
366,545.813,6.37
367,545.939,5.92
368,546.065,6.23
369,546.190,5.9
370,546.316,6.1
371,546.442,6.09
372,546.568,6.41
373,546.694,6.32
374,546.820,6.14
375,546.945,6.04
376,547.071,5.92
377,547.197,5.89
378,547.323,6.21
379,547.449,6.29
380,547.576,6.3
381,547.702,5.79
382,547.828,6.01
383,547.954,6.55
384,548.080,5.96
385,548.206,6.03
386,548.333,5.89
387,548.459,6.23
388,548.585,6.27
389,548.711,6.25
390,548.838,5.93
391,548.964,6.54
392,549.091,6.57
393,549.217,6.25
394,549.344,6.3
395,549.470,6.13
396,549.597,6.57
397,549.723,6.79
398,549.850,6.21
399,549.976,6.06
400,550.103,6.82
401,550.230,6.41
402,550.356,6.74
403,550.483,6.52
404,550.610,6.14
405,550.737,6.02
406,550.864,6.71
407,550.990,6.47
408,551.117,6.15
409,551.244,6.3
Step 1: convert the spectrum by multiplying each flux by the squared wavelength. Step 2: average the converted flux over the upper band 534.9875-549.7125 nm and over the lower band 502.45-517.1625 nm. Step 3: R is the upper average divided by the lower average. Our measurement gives 1.36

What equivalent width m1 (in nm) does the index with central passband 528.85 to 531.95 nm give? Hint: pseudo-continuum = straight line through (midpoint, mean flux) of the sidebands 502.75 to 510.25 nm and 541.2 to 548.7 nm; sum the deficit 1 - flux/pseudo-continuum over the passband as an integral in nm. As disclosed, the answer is -0.34 nm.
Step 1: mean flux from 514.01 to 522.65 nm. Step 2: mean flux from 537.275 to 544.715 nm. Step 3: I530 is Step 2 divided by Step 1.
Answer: 1.3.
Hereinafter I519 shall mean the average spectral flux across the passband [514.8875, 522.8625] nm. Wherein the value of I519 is 5.1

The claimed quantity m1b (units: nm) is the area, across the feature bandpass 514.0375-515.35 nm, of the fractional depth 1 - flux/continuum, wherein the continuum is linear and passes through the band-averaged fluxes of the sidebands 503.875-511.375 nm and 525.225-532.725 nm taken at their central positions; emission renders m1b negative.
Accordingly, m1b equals 0.06 nm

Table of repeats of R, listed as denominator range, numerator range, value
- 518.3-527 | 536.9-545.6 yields 1.22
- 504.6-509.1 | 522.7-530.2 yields 1.17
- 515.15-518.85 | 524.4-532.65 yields 1.40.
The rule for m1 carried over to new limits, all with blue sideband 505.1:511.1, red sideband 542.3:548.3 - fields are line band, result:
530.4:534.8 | -0.35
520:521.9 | 0.10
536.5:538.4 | -0.15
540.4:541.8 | -0.04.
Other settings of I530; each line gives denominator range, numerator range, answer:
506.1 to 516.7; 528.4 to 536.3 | 1.23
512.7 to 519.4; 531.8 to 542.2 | 1.31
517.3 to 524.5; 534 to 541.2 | 1.18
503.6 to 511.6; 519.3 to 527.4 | 1.05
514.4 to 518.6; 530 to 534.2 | 1.38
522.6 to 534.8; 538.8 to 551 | 1.02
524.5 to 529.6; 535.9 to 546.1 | 1.08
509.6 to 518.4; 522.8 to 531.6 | 1.21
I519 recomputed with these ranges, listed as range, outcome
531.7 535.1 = 6.29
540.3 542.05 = 6.36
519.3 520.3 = 5.53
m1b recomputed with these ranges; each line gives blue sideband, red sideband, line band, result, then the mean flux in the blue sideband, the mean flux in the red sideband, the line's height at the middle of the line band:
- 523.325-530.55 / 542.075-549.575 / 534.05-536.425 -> -0.140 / 5.99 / 6.26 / 6.11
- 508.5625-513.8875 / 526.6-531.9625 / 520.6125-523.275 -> 0.101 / 5.34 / 6.31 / 5.91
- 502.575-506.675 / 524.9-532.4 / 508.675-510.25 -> 0.034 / 5.49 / 6.17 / 5.63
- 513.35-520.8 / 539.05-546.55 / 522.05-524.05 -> -0.247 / 4.95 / 6.27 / 5.26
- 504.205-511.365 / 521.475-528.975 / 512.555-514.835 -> 0.168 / 5.42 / 5.9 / 5.58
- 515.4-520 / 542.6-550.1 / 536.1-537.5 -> -0.183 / 4.71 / 6.25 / 5.74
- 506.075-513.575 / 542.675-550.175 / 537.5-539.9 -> -0.141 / 5.38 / 6.25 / 6.07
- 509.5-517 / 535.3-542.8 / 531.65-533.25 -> -0.036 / 5.17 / 6.44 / 6.11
